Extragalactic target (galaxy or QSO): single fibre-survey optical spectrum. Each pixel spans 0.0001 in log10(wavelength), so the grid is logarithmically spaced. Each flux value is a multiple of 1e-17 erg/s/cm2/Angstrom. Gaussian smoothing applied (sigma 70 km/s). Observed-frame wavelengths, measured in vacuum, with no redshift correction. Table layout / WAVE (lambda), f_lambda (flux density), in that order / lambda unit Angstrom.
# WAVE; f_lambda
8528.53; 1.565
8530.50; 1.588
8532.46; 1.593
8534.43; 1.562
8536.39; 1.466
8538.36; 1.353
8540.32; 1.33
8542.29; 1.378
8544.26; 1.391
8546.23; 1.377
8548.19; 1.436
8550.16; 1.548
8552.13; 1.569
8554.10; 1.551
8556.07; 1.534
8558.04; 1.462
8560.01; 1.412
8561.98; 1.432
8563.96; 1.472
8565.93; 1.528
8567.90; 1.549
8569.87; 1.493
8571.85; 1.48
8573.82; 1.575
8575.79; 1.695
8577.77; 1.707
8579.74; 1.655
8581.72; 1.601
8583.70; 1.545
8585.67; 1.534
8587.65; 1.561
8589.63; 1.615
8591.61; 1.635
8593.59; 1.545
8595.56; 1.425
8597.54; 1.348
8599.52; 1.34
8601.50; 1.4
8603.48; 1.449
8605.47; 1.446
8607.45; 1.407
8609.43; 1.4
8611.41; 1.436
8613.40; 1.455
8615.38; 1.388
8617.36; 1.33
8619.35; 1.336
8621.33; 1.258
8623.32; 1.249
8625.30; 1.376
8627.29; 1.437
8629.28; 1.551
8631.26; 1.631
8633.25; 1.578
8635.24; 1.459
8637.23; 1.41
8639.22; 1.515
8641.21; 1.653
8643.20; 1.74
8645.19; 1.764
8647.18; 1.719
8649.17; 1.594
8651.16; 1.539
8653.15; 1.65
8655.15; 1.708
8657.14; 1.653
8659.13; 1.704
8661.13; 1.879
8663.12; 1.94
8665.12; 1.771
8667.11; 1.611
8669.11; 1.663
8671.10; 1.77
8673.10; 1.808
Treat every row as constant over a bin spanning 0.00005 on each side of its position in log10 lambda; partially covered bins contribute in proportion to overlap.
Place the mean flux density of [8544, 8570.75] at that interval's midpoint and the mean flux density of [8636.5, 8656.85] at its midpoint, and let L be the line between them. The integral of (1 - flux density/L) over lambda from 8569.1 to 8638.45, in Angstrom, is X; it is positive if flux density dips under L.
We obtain 3.6 Angstrom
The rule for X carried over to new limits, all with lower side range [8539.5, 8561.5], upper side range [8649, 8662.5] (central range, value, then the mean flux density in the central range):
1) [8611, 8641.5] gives 3.50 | 1.44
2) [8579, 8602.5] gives 0.41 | 1.52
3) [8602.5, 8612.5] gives 0.97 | 1.43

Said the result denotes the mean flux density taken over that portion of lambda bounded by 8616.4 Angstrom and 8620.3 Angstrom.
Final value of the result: 1.33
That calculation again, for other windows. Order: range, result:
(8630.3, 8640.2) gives 1.52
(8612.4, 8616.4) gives 1.42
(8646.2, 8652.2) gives 1.62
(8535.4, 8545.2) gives 1.38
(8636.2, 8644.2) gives 1.58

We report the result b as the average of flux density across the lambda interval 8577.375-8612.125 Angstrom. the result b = 1.5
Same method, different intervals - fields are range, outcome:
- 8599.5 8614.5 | 1.42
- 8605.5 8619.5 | 1.4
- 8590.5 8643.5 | 1.45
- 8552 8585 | 1.54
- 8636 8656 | 1.63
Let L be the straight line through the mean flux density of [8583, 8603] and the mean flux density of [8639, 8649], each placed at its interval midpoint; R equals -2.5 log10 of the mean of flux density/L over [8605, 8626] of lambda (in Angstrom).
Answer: 0.15 mag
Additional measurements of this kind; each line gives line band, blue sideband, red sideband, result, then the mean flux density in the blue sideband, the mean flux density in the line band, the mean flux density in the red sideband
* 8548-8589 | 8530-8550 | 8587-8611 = -0.063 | 1.45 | 1.54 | 1.46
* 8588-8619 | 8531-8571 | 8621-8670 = 0.077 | 1.47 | 1.44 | 1.61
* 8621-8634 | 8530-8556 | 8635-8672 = 0.128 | 1.47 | 1.45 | 1.67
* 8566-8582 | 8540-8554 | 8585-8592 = -0.039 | 1.44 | 1.59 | 1.58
